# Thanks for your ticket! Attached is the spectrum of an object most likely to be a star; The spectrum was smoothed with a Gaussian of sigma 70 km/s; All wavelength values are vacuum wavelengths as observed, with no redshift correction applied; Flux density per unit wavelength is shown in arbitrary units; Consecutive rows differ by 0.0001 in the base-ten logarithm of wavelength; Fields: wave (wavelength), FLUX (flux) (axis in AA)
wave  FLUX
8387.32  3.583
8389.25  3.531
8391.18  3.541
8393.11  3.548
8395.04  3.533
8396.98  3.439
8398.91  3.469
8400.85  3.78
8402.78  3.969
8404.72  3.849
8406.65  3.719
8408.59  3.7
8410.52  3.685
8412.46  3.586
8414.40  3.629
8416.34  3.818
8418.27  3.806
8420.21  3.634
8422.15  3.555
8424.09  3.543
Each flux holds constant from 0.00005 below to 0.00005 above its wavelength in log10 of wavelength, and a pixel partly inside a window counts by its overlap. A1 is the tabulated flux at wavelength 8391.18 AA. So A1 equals 3.541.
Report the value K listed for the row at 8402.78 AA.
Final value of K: 3.969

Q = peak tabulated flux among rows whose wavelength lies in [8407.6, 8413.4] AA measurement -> 3.7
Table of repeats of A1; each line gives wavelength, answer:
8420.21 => 3.634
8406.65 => 3.719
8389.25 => 3.531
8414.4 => 3.629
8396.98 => 3.439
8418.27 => 3.806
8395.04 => 3.533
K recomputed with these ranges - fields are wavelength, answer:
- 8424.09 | 3.543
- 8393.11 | 3.548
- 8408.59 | 3.7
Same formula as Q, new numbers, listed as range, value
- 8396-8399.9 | 3.469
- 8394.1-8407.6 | 3.969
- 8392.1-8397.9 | 3.548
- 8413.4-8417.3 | 3.818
